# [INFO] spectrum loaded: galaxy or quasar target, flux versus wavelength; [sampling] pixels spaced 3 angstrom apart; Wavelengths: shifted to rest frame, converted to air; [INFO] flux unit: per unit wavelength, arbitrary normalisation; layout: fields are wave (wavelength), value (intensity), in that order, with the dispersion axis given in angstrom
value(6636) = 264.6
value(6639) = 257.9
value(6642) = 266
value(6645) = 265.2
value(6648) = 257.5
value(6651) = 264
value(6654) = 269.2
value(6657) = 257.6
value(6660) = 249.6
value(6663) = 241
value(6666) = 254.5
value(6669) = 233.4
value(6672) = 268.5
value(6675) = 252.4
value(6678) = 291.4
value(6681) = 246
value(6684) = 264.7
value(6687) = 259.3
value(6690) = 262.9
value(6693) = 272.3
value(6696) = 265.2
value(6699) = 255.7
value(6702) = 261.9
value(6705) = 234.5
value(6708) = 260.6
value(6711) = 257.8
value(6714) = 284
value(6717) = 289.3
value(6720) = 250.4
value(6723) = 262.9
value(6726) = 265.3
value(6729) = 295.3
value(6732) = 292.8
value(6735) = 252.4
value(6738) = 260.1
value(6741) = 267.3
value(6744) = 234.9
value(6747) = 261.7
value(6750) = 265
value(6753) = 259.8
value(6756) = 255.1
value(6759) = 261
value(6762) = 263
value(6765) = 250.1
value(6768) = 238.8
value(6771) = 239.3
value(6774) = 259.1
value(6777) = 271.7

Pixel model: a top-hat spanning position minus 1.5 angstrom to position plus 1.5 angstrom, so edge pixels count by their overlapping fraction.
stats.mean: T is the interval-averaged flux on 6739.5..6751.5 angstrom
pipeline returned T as 257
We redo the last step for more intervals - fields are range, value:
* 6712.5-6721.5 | 275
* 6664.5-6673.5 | 252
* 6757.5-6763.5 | 262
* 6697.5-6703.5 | 259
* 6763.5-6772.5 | 243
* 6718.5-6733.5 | 273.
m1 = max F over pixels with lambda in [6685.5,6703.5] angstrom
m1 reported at 272.3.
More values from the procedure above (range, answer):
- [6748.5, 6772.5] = 265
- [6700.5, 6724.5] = 289.3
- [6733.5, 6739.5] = 260.1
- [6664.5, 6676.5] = 268.5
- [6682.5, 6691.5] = 264.7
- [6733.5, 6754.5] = 267.3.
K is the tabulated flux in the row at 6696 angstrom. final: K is 265.2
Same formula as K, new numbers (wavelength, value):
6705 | 234.5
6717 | 289.3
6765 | 250.1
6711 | 257.8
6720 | 250.4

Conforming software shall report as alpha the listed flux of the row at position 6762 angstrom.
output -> 263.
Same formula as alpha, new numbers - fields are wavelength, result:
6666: 254.5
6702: 261.9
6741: 267.3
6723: 262.9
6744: 234.9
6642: 266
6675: 252.4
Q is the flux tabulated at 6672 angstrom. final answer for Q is 268.5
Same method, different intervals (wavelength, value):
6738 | 260.1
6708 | 260.6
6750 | 265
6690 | 262.9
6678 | 291.4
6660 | 249.6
